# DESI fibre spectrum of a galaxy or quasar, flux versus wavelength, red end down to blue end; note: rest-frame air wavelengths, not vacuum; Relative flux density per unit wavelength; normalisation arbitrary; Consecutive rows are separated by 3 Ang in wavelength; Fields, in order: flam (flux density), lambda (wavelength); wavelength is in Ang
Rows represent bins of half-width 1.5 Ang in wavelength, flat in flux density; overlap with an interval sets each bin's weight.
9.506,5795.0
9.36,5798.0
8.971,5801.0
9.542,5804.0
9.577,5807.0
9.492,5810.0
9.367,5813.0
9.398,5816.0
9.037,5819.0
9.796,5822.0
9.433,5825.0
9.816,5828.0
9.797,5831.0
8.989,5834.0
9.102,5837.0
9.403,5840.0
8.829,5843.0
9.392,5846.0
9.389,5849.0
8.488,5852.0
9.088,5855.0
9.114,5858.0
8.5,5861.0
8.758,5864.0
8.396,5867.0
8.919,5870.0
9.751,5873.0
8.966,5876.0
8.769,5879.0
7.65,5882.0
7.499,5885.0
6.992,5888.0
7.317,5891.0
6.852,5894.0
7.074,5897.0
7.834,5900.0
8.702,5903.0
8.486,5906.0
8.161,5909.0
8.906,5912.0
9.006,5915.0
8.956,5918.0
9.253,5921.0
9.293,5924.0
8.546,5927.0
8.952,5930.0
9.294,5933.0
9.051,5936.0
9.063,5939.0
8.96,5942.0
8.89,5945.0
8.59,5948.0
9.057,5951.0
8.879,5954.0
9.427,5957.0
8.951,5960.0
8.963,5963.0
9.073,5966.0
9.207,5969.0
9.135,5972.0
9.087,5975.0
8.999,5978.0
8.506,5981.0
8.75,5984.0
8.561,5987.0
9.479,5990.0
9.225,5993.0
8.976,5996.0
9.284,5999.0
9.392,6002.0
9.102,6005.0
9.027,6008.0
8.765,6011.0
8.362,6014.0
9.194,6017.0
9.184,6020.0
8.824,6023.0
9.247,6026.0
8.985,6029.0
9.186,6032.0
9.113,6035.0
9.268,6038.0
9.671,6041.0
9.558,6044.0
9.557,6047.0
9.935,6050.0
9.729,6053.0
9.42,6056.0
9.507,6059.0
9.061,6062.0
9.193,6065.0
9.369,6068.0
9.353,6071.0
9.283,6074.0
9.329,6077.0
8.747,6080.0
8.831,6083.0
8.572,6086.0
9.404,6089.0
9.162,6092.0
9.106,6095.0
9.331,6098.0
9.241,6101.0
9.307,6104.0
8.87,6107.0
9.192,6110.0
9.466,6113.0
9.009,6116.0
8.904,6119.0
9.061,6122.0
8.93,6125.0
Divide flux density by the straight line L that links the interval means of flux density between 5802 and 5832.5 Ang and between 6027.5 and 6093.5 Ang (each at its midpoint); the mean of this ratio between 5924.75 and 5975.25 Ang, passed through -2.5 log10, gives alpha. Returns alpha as 0.04 mag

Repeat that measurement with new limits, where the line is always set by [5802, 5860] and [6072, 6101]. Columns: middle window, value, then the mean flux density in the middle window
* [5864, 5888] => 0.10 mag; 8.48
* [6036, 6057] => -0.05 mag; 9.58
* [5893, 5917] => 0.13 mag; 8.17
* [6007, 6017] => 0.05 mag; 8.77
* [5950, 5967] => 0.02 mag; 9.06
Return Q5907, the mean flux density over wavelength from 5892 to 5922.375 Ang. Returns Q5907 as 8.3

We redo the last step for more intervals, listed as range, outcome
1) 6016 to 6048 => 9.25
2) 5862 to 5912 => 8.16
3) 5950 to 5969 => 9.07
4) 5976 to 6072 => 9.18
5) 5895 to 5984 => 8.83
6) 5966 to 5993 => 8.99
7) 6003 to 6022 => 8.95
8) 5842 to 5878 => 8.96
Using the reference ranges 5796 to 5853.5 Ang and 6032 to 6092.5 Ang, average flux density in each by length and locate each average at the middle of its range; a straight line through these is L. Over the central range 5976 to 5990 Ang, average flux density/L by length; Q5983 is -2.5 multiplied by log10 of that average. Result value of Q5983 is 0.06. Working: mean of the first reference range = 9.33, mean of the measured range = 8.8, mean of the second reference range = 9.3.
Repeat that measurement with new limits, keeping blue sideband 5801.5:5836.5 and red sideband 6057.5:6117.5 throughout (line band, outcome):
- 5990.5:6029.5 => 0.023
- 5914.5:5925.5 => 0.024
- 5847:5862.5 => 0.057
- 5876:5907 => 0.204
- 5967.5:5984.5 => 0.039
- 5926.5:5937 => 0.040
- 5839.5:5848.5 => 0.025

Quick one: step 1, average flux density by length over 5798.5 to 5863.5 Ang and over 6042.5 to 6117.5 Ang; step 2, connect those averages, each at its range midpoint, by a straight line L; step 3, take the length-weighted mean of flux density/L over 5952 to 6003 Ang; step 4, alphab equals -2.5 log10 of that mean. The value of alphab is 0.02 mag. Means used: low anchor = 9.26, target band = 9.05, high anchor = 9.26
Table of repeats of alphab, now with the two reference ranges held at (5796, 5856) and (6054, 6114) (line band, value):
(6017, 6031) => 0.02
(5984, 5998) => 0.02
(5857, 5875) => 0.05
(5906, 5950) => 0.04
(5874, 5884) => 0.10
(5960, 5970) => 0.02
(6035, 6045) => -0.03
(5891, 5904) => 0.23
